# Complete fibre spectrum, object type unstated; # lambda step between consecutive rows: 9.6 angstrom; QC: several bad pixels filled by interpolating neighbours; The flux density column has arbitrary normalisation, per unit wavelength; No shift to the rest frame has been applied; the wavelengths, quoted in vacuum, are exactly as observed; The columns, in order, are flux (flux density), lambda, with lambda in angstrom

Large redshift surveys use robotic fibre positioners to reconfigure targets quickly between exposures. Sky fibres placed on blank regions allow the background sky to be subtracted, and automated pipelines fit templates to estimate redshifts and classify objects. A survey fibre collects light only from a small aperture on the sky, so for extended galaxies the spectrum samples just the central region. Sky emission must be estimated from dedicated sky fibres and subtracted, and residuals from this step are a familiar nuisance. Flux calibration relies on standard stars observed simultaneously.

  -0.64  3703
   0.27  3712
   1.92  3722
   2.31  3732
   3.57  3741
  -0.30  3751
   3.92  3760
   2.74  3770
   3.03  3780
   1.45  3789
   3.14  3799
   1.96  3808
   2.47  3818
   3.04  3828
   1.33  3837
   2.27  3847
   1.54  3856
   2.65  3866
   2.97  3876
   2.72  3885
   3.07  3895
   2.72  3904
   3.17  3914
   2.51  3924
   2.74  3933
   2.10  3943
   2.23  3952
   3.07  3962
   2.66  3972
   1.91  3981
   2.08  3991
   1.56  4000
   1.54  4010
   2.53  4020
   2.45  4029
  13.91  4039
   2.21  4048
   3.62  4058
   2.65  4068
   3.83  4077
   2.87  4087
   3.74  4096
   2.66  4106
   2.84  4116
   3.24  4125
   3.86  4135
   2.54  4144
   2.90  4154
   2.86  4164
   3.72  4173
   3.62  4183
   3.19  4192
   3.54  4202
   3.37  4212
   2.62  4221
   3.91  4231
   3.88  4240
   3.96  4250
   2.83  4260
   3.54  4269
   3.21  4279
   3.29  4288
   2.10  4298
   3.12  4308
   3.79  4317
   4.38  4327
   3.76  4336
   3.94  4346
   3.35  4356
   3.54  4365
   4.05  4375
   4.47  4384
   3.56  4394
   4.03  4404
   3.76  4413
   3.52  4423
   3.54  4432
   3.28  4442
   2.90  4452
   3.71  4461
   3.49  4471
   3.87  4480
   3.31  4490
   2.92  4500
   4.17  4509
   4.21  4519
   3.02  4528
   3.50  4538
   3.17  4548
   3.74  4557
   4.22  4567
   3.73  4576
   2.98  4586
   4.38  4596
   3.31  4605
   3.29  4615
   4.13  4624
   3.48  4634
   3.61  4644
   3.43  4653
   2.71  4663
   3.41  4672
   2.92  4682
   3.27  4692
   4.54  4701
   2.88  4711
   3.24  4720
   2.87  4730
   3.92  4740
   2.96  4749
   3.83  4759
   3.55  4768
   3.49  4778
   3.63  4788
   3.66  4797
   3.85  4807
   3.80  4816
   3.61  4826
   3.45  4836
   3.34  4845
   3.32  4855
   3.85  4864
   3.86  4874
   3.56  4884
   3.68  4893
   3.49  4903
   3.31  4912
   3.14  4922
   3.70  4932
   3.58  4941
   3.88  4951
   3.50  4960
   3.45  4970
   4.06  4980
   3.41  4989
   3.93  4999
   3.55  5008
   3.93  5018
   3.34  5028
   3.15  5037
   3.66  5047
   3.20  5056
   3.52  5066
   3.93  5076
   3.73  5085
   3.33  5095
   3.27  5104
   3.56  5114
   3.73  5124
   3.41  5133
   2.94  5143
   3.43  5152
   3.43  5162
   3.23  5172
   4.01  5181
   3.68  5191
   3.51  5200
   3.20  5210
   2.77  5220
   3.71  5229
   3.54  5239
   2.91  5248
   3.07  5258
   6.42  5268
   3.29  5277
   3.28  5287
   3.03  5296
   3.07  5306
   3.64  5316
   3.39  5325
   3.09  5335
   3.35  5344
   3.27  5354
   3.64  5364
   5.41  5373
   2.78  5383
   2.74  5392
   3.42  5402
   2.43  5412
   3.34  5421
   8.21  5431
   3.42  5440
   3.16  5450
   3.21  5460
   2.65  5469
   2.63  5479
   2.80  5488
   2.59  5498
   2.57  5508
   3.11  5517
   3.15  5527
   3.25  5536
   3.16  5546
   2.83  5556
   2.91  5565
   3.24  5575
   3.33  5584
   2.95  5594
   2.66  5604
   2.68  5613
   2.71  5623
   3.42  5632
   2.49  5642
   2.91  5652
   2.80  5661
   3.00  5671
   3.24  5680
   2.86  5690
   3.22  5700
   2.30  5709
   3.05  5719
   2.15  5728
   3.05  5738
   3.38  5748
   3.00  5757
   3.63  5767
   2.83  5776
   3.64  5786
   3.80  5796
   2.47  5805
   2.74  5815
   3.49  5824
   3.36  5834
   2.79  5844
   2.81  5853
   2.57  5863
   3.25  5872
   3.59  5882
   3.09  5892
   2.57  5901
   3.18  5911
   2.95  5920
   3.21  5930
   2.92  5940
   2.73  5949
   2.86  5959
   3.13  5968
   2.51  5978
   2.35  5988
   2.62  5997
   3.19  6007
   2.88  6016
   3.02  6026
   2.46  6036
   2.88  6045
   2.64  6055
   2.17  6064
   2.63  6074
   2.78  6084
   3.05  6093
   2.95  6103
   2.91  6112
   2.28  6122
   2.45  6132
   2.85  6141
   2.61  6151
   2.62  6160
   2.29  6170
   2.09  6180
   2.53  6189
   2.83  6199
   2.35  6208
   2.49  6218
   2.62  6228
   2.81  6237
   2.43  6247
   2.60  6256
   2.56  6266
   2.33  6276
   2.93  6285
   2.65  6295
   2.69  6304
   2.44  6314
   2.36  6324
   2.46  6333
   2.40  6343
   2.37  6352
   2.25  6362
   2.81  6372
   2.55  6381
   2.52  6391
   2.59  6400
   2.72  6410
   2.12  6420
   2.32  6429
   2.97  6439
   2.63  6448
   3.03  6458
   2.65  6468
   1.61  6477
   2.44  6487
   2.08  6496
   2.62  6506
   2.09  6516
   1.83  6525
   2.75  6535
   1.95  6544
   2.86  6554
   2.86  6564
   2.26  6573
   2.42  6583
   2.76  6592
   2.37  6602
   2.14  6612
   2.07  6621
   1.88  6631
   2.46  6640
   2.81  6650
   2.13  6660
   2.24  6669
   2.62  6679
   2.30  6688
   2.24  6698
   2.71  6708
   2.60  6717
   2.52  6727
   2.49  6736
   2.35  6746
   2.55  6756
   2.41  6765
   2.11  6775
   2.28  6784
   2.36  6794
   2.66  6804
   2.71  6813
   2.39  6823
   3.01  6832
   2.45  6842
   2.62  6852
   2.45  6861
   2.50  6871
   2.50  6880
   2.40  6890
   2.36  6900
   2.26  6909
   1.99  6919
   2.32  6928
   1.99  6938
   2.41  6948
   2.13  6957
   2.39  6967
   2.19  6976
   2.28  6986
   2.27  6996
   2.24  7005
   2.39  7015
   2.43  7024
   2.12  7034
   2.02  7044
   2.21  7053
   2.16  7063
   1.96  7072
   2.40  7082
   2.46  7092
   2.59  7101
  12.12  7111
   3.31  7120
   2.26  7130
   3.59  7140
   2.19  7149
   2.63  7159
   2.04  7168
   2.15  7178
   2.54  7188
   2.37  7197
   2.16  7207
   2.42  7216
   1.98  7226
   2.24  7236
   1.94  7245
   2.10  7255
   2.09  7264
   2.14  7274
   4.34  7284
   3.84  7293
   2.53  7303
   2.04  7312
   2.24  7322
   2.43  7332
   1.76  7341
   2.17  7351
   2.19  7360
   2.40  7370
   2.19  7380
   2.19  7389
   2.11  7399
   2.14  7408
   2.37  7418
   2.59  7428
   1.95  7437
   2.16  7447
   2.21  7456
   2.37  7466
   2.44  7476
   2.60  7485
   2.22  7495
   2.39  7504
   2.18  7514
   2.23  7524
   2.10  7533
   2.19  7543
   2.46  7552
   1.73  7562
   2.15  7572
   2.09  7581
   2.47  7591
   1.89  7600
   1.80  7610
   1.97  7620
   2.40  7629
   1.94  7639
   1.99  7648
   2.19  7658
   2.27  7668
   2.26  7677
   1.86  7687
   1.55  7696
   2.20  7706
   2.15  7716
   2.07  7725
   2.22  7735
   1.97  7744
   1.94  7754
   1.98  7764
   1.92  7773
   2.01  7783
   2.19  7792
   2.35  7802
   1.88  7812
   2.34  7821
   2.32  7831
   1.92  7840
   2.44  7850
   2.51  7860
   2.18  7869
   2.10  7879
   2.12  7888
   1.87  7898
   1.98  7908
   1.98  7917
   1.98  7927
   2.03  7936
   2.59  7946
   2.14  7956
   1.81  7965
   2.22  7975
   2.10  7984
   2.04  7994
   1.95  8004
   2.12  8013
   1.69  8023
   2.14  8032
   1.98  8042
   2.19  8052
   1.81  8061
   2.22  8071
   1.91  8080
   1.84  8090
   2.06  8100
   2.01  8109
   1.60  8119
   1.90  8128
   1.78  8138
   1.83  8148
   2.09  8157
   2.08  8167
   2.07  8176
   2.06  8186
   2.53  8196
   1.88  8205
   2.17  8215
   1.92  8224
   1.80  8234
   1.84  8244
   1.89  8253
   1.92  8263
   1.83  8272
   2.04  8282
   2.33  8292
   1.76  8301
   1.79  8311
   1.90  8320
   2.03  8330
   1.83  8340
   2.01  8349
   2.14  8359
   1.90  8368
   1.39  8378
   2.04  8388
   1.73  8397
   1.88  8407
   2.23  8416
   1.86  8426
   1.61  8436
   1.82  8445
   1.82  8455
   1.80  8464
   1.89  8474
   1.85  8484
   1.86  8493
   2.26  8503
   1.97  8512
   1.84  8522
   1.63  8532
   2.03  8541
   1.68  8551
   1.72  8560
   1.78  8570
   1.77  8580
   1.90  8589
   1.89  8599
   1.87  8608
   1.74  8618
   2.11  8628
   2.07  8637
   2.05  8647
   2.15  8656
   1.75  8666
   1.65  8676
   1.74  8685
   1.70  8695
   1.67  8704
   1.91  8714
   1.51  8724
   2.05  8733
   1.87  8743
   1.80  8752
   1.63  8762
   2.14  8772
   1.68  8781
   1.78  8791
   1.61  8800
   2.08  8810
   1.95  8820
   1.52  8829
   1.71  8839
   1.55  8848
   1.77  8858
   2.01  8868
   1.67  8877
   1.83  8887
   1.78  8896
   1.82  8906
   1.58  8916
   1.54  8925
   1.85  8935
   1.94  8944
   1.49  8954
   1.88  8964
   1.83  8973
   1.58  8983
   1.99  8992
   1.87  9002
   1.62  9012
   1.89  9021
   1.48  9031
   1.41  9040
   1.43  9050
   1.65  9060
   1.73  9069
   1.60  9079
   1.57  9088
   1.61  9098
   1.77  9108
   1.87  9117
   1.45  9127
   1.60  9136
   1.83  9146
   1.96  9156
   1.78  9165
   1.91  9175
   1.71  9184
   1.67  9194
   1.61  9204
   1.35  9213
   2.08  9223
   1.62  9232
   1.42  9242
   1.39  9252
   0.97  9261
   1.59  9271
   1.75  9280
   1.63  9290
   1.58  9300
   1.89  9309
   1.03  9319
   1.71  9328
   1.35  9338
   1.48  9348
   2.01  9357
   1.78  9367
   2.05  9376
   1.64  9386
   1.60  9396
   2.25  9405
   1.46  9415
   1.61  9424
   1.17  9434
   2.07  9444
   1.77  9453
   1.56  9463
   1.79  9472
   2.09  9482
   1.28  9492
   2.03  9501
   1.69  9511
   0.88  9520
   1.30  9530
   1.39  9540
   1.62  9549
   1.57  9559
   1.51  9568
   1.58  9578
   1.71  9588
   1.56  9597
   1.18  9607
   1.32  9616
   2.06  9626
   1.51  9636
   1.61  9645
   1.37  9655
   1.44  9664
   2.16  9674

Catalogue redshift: 0.084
